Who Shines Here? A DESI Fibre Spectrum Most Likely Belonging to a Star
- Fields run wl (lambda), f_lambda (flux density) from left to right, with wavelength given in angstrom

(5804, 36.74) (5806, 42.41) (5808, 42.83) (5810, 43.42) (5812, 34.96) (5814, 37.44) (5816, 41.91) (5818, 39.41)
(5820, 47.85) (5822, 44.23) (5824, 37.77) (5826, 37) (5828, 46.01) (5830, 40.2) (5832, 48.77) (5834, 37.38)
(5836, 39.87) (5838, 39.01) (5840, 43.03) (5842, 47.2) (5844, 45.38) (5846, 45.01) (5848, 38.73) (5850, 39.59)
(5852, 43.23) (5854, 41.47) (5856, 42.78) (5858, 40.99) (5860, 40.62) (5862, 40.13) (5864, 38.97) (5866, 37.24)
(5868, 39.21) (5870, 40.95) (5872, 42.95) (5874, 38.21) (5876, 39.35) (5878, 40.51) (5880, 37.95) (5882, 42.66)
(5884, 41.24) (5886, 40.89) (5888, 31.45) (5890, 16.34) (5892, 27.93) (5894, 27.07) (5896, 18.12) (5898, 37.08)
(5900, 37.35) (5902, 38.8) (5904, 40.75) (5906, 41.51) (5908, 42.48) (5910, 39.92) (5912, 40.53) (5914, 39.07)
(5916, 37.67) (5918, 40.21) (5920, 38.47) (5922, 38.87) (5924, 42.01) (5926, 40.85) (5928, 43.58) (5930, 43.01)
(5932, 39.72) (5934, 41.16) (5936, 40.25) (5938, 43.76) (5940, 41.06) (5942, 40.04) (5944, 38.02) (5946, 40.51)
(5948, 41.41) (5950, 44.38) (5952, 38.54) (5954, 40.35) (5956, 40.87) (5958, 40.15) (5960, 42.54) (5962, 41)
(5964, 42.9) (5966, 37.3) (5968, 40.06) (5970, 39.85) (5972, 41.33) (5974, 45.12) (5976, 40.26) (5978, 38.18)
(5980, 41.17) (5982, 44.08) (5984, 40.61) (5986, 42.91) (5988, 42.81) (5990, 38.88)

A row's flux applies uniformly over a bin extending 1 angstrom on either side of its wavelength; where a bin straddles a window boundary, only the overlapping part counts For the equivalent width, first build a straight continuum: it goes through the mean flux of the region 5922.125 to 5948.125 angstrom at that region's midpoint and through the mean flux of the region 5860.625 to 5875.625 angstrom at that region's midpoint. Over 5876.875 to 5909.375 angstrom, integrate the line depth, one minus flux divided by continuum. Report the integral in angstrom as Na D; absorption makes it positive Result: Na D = 4.0 angstrom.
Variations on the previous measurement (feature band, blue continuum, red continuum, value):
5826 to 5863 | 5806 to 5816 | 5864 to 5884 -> -1.9 angstrom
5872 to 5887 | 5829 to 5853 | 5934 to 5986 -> 0.6 angstrom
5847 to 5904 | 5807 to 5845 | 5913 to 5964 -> 5.6 angstrom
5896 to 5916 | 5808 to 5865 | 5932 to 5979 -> 1.2 angstrom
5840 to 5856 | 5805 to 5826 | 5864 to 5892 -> -1.6 angstrom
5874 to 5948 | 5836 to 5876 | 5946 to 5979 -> 5.3 angstrom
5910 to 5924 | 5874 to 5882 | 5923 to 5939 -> 0.6 angstrom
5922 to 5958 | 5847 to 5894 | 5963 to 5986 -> -0.9 angstrom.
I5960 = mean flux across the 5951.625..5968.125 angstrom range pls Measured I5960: 40.5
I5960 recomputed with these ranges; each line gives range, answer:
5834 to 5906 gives 38.4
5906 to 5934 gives 40.6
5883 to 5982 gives 38.9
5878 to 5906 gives 34.2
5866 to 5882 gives 39.9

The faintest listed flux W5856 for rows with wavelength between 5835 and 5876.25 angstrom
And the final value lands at 37.24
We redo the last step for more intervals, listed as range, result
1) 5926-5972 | 37.3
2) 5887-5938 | 16.34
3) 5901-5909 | 38.8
